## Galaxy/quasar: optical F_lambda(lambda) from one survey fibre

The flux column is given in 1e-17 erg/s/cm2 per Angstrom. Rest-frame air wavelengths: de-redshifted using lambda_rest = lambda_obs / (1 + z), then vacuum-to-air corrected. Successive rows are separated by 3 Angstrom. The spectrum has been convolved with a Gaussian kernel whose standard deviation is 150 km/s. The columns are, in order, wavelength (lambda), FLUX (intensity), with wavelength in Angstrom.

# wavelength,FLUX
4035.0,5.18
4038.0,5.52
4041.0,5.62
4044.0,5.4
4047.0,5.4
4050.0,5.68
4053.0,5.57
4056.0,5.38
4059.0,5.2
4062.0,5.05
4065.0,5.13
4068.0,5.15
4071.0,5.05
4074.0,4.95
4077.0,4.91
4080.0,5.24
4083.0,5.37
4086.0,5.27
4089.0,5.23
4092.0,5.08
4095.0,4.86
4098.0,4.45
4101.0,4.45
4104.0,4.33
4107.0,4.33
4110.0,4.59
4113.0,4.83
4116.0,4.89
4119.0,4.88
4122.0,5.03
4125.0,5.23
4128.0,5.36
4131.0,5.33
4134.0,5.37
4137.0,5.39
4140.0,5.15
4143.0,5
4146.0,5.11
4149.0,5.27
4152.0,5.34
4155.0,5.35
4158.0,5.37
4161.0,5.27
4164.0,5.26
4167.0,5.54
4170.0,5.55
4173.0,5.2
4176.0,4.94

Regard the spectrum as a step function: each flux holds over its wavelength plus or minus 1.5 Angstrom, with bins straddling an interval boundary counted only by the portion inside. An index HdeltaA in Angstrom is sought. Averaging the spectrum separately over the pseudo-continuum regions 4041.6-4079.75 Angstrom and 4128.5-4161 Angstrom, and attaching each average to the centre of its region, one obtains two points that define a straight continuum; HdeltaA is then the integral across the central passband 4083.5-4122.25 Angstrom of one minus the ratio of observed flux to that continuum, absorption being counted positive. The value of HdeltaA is 3.4 Angstrom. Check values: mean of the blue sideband 5.25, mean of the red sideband 5.27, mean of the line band 4.79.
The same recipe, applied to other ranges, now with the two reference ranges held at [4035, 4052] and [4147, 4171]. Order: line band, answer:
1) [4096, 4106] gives 1.8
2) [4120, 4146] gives 0.8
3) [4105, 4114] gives 1.4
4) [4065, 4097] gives 2.1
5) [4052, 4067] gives 0.6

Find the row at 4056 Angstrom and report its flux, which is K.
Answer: 5.38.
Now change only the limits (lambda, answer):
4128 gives 5.36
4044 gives 5.4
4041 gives 5.62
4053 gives 5.57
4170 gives 5.55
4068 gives 5.15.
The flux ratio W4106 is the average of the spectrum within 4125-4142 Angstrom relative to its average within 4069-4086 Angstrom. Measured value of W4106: 1.04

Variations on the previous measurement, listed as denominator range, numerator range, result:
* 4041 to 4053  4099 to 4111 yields 0.80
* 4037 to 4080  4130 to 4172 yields 1.00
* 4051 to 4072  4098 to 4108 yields 0.84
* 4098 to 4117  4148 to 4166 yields 1.17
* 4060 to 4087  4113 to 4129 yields 0.98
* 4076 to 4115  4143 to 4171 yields 1.10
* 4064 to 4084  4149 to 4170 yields 1.05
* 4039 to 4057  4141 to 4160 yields 0.95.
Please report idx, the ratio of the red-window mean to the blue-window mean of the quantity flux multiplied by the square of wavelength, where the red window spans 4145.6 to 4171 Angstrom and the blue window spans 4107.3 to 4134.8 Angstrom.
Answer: 1.1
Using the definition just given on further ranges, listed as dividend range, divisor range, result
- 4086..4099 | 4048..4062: 0.93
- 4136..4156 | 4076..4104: 1.08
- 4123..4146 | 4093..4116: 1.16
